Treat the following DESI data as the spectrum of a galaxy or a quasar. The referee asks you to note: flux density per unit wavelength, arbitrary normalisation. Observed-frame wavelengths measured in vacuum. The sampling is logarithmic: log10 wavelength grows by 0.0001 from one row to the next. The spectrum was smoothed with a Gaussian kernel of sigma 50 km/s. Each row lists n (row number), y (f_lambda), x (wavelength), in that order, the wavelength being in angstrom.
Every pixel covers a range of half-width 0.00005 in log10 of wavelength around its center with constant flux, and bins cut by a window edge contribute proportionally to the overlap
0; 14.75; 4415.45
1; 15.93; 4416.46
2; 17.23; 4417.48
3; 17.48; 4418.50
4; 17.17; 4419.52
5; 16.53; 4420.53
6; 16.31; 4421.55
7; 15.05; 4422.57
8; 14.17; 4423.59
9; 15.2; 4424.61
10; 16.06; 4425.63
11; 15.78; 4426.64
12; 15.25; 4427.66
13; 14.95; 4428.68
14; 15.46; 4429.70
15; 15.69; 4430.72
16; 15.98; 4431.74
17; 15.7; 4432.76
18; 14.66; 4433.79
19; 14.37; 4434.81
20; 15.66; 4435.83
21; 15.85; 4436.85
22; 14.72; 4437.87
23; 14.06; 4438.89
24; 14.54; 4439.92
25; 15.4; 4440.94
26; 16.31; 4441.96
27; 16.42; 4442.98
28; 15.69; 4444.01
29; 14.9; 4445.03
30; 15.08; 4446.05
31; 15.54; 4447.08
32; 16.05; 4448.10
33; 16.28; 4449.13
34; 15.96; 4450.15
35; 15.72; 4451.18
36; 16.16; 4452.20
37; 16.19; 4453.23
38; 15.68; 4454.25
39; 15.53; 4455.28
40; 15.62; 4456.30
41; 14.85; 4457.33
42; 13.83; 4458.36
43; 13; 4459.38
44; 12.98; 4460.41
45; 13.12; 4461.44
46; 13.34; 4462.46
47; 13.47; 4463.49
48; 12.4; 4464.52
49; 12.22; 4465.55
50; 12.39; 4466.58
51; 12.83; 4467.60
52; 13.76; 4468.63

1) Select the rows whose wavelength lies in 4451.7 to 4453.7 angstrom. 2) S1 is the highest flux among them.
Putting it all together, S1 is 16.19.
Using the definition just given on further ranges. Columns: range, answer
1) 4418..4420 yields 17.48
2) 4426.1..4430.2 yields 15.78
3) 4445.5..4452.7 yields 16.28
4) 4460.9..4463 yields 13.34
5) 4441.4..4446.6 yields 16.42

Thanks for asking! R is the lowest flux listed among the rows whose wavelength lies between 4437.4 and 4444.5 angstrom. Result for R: 14.06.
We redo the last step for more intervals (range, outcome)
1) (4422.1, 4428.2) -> 14.17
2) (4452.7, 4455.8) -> 15.53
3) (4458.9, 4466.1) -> 12.22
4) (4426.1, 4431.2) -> 14.95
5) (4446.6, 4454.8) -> 15.54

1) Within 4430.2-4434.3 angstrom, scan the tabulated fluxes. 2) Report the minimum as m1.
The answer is 14.66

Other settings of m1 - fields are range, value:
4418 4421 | 16.53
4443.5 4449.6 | 14.9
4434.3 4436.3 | 14.37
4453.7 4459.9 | 13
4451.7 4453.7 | 16.16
